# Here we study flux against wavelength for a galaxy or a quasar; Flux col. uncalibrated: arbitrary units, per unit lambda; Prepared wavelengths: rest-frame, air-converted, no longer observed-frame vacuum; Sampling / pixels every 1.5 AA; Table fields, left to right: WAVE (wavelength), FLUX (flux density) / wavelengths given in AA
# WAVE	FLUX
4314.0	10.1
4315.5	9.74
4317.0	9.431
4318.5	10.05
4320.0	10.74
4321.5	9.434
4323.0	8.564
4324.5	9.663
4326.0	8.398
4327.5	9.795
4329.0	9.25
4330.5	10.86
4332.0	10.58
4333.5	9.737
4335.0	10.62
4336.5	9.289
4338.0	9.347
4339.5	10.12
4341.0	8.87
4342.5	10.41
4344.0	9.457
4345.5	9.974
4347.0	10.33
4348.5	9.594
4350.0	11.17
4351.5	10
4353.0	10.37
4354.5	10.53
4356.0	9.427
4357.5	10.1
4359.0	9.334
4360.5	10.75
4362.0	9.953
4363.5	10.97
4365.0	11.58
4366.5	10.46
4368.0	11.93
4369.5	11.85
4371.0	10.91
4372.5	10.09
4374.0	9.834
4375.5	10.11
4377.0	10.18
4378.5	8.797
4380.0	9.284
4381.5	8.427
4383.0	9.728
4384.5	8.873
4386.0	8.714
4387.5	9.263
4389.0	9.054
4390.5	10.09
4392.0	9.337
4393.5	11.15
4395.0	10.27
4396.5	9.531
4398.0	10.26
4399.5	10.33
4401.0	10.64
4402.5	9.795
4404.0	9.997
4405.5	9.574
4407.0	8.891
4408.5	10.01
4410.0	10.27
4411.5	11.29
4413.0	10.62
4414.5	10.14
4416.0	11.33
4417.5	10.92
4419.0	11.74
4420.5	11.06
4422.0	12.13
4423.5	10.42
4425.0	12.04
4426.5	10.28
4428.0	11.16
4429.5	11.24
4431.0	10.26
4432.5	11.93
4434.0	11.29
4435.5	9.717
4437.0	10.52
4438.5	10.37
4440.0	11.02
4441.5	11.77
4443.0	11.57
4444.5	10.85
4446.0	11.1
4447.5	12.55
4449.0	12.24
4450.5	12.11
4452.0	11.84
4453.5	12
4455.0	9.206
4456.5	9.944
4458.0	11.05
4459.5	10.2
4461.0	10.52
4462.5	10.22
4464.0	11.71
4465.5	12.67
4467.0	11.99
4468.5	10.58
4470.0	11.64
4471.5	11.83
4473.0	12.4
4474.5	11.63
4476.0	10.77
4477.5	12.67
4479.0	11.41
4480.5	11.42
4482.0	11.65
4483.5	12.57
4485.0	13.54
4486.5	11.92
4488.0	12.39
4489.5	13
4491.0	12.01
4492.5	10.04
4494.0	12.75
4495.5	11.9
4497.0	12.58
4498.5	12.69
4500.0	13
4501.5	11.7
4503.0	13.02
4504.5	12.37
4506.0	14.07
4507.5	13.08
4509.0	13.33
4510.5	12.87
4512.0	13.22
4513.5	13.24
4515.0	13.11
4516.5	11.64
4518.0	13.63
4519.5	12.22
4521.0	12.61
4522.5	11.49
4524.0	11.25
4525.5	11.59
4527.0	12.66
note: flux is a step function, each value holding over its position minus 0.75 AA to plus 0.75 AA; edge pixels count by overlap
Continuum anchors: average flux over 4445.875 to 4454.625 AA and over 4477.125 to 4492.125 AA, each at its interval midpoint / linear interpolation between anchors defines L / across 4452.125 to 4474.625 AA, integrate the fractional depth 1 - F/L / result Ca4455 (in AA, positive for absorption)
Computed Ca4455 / 1.6 AA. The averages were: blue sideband 11.9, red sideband 12.2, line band 11.2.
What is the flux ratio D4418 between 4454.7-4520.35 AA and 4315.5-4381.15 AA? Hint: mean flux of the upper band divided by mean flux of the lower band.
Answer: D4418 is 1.20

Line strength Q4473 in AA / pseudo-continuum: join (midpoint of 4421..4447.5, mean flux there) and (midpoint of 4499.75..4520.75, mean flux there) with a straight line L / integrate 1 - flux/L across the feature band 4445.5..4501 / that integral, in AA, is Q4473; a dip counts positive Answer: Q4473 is 1.30 AA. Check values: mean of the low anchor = 11.1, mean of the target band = 11.7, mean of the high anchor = 12.9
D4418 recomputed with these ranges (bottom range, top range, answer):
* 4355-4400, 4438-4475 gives 1.13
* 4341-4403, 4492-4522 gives 1.26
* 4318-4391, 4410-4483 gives 1.13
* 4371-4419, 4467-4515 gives 1.24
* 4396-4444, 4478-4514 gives 1.17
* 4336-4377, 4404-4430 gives 1.05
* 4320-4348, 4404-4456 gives 1.13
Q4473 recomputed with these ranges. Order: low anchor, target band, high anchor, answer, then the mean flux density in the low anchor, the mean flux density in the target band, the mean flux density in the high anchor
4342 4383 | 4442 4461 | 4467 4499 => 0.5 AA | 10.2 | 11.2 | 12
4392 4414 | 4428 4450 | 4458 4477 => -0.7 AA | 10.2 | 11.2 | 11.4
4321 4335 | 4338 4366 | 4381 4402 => -1.4 AA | 9.64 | 10.1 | 9.71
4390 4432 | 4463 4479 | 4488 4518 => 0.2 AA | 10.5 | 11.7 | 12.6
